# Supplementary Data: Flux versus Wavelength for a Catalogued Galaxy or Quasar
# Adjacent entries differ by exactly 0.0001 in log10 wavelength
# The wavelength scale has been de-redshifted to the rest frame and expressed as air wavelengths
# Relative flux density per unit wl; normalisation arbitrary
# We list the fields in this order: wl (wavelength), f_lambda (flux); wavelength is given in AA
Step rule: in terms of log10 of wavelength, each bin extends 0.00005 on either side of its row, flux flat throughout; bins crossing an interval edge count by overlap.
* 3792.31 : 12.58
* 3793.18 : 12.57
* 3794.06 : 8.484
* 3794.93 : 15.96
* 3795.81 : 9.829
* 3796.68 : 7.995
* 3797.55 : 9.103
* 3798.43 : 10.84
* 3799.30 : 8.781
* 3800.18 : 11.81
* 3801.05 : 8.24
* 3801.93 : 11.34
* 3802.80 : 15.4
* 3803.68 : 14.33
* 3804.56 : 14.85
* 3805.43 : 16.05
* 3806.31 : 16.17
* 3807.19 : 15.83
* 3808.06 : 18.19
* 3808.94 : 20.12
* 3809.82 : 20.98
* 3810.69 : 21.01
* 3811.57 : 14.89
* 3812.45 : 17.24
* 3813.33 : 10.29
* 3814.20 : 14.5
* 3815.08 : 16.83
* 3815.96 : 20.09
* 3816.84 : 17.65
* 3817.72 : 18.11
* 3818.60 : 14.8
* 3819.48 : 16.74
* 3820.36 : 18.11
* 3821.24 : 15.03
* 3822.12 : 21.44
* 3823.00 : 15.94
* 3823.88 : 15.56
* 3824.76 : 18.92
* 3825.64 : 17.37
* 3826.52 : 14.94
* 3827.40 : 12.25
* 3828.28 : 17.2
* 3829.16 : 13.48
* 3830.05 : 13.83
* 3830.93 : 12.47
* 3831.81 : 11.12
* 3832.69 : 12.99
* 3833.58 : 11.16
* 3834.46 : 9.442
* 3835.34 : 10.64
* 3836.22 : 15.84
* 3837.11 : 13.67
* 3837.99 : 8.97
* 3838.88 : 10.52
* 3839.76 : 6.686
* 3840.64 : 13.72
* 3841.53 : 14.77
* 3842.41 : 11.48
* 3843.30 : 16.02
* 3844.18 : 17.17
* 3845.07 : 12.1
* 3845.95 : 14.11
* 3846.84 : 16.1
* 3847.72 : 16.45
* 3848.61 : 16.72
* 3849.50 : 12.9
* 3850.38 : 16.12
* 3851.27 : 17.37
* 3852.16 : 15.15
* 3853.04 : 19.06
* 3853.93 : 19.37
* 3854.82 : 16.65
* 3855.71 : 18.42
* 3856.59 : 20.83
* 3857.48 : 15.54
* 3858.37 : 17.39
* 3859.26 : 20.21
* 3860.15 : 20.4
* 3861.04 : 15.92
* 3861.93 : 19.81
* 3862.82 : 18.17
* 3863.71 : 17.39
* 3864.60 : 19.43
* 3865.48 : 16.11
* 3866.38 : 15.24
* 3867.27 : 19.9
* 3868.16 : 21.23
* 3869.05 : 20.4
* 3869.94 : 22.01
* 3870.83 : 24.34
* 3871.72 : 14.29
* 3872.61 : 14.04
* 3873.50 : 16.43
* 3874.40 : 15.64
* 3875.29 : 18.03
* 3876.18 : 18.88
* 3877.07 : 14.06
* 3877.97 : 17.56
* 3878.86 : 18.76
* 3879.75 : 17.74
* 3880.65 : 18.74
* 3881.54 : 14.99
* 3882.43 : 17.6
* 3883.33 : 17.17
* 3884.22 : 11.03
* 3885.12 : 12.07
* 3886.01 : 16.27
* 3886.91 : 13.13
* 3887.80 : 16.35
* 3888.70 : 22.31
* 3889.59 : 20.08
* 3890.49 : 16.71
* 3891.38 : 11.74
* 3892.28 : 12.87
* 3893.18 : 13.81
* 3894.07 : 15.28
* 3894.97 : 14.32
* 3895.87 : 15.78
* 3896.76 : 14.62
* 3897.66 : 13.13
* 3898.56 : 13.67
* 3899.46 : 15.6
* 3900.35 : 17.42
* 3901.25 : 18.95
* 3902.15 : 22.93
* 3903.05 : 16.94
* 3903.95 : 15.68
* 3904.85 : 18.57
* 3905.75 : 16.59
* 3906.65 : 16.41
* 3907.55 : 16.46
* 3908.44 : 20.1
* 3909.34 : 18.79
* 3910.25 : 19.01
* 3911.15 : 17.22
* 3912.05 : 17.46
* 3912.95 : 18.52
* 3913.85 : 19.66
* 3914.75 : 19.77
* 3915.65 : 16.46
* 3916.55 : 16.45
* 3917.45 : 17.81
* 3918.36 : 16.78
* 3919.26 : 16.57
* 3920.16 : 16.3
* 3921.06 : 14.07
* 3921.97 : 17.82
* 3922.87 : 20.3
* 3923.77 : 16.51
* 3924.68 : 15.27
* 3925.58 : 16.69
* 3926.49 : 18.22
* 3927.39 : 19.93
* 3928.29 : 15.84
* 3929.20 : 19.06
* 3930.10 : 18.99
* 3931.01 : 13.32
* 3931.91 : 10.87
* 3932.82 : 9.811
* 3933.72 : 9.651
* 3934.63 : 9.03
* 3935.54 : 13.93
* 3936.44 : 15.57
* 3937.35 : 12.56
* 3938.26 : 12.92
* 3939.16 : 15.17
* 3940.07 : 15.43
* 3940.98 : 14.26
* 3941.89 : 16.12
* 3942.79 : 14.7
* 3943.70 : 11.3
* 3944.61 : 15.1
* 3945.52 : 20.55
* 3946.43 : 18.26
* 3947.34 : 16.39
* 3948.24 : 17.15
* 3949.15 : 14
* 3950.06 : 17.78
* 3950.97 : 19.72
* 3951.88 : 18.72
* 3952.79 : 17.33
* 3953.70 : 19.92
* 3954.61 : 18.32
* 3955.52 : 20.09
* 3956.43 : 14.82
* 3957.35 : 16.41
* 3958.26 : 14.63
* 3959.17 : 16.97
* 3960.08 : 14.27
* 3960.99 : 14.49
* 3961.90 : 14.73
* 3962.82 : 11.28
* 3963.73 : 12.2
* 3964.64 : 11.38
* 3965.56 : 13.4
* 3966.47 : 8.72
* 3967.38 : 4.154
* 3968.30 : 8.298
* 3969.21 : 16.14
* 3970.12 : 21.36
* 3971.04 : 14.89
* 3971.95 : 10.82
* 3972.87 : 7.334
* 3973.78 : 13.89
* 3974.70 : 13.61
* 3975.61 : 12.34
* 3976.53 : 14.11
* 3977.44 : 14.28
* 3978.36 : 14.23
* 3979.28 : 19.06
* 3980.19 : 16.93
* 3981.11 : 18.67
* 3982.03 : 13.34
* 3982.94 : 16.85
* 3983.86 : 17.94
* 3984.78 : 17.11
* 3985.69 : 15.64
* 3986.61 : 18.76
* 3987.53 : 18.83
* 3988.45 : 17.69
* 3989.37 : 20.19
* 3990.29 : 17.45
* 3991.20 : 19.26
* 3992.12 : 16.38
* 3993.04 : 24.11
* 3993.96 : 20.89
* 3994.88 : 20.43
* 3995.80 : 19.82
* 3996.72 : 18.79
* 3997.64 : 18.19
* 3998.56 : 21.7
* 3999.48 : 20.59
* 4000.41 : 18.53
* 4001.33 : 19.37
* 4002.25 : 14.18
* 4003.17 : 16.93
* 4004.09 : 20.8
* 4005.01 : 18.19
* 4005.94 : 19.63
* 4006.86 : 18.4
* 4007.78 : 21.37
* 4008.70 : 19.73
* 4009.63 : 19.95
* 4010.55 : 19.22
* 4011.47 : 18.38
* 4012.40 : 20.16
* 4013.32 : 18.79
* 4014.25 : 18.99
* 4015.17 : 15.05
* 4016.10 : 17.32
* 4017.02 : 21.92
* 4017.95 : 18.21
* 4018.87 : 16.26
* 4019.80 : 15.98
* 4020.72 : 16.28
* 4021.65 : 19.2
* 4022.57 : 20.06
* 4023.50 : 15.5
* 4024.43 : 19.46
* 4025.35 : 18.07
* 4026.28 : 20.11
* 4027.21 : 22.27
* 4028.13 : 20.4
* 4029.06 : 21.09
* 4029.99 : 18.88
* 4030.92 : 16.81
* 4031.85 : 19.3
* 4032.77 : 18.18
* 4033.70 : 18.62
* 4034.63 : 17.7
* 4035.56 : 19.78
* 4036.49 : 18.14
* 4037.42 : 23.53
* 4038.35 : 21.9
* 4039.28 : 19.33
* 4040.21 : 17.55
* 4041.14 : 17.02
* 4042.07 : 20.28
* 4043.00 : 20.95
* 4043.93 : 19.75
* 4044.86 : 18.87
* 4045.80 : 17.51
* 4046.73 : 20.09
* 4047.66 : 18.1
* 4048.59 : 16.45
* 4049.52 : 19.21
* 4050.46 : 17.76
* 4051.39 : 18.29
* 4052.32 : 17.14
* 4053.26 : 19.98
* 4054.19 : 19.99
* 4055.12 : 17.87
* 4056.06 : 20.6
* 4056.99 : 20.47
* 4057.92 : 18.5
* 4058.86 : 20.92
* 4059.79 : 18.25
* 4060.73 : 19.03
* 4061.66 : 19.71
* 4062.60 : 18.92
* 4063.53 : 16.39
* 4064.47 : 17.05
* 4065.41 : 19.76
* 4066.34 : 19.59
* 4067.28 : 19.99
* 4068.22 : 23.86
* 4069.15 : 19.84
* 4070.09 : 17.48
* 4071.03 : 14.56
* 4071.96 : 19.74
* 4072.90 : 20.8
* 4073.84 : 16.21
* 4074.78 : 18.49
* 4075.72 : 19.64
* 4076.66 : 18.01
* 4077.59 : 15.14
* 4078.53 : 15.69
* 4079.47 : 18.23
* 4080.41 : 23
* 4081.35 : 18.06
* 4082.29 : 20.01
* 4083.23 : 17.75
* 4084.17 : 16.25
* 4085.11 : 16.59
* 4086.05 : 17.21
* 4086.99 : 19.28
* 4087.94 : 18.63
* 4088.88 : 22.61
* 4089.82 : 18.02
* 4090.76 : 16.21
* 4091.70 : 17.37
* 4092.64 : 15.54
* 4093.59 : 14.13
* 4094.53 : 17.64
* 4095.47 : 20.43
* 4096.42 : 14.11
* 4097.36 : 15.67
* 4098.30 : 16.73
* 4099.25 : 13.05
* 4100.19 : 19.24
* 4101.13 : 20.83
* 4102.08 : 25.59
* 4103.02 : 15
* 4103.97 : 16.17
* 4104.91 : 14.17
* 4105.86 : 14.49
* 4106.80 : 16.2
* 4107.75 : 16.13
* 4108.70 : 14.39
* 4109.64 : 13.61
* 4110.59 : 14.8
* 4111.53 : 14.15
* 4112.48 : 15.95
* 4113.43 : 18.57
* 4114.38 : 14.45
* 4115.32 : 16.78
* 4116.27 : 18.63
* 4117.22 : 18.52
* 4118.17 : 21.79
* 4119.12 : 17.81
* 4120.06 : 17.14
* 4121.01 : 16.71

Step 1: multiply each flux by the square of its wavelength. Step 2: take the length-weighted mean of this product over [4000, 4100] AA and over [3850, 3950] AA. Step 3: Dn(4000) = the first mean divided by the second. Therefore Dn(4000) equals 1.20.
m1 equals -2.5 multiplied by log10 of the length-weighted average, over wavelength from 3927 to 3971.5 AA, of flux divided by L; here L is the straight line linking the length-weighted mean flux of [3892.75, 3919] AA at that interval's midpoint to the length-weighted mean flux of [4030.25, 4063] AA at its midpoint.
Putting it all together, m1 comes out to 0.18 mag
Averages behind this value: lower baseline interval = 17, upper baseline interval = 19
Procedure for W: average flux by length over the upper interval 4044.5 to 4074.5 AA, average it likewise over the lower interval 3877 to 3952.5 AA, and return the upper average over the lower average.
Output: 1.16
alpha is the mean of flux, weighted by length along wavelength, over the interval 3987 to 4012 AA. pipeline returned 19.2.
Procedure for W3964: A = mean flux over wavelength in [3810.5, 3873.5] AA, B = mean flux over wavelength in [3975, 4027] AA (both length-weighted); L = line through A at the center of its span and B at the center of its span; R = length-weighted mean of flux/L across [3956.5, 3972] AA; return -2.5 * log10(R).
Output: 0.31 mag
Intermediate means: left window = 16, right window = 18.2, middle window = 13.3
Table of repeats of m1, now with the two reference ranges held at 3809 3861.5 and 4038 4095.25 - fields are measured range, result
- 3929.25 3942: 0.24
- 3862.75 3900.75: -0.03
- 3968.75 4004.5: 0.02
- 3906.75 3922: -0.06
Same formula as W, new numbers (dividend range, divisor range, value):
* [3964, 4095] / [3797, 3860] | 1.19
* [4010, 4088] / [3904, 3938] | 1.15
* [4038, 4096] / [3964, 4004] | 1.15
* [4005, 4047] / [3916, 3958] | 1.19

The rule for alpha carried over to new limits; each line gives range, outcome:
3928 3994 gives 15.3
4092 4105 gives 17.1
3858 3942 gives 16.6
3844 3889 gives 17.2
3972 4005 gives 17.3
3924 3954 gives 15.5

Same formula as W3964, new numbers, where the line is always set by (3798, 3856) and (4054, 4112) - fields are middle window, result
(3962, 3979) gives 0.309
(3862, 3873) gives -0.206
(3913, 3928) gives -0.093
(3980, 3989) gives -0.030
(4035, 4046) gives -0.130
